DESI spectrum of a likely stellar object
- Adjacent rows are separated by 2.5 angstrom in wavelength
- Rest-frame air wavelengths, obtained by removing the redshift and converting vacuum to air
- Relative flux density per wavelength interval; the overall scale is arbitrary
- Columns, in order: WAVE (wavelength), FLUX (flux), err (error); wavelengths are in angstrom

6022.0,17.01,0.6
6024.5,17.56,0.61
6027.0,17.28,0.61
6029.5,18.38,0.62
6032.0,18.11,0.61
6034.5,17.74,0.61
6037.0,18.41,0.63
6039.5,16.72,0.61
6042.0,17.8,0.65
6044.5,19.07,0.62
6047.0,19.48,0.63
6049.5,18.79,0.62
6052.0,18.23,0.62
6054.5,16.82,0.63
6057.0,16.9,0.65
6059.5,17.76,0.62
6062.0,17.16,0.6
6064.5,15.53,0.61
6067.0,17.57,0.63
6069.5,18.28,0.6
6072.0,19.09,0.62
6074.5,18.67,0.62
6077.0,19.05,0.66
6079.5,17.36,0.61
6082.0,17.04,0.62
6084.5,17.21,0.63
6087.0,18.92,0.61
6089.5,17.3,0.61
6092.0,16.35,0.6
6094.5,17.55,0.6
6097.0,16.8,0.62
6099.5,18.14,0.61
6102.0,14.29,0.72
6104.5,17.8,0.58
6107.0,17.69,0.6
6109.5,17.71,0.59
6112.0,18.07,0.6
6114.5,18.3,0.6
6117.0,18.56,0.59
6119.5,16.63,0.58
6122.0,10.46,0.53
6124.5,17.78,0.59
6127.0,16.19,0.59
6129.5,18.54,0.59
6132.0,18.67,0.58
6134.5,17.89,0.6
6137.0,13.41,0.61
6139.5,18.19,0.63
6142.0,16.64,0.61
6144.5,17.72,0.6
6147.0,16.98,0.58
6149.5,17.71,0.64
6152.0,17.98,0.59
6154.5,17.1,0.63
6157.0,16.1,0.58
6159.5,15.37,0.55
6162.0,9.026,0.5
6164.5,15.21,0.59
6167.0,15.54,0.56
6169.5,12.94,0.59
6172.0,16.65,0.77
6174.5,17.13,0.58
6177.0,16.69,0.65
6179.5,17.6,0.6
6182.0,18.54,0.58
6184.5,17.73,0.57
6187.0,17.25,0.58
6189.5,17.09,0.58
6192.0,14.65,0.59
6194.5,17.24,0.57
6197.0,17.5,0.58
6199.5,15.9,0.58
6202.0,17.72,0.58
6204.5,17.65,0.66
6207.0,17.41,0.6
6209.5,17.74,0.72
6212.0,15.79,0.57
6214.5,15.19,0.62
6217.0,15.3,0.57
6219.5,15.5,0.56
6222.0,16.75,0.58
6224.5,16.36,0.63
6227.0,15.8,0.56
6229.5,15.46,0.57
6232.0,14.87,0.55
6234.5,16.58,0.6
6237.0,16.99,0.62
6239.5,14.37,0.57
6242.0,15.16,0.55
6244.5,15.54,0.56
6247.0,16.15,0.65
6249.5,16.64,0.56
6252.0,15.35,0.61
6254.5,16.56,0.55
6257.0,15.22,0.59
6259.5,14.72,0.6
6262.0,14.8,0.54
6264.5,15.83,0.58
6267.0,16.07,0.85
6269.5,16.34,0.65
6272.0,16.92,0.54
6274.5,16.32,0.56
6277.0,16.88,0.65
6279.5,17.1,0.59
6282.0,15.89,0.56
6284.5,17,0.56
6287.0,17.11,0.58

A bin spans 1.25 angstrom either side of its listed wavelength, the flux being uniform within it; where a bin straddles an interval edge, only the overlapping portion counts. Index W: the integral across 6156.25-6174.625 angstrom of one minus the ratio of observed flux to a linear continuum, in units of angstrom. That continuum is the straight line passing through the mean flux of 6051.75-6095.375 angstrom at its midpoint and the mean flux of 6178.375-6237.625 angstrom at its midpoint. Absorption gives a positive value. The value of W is 2.6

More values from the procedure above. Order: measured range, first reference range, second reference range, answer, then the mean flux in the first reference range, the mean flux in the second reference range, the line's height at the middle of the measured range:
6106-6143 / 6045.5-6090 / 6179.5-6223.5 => 0.90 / 17.9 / 16.8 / 17.4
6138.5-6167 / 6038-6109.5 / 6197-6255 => 1.23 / 17.6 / 16.1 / 16.9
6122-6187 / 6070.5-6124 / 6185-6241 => 1.51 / 17.3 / 16.3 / 16.8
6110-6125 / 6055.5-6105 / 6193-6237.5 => 0.46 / 17.4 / 16.4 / 17.1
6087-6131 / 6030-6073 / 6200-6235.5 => 0.75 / 17.9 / 16.3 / 17.3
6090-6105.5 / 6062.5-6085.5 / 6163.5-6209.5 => 0.62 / 17.7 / 16.7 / 17.5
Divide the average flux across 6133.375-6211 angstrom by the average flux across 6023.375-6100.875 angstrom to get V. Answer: 0.93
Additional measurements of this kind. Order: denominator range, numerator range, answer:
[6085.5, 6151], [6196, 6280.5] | 0.94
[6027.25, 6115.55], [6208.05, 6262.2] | 0.89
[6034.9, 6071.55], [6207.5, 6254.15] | 0.89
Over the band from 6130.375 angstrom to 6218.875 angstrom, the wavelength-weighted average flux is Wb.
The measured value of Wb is 16.5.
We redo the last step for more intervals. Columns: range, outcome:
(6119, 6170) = 16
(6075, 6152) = 17.2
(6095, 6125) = 16.8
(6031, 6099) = 17.8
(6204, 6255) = 16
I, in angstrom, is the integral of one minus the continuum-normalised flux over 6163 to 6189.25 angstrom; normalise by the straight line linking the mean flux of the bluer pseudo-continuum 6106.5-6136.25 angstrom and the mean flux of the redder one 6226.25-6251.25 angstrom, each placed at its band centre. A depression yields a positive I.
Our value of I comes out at 0.00 angstrom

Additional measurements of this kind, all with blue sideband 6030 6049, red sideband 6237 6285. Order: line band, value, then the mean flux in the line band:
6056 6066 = 0.64 angstrom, 16.9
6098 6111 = 0.31 angstrom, 17.1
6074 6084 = -0.06 angstrom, 17.9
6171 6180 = -0.08 angstrom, 17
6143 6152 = -0.21 angstrom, 17.5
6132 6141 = 0.22 angstrom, 16.8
